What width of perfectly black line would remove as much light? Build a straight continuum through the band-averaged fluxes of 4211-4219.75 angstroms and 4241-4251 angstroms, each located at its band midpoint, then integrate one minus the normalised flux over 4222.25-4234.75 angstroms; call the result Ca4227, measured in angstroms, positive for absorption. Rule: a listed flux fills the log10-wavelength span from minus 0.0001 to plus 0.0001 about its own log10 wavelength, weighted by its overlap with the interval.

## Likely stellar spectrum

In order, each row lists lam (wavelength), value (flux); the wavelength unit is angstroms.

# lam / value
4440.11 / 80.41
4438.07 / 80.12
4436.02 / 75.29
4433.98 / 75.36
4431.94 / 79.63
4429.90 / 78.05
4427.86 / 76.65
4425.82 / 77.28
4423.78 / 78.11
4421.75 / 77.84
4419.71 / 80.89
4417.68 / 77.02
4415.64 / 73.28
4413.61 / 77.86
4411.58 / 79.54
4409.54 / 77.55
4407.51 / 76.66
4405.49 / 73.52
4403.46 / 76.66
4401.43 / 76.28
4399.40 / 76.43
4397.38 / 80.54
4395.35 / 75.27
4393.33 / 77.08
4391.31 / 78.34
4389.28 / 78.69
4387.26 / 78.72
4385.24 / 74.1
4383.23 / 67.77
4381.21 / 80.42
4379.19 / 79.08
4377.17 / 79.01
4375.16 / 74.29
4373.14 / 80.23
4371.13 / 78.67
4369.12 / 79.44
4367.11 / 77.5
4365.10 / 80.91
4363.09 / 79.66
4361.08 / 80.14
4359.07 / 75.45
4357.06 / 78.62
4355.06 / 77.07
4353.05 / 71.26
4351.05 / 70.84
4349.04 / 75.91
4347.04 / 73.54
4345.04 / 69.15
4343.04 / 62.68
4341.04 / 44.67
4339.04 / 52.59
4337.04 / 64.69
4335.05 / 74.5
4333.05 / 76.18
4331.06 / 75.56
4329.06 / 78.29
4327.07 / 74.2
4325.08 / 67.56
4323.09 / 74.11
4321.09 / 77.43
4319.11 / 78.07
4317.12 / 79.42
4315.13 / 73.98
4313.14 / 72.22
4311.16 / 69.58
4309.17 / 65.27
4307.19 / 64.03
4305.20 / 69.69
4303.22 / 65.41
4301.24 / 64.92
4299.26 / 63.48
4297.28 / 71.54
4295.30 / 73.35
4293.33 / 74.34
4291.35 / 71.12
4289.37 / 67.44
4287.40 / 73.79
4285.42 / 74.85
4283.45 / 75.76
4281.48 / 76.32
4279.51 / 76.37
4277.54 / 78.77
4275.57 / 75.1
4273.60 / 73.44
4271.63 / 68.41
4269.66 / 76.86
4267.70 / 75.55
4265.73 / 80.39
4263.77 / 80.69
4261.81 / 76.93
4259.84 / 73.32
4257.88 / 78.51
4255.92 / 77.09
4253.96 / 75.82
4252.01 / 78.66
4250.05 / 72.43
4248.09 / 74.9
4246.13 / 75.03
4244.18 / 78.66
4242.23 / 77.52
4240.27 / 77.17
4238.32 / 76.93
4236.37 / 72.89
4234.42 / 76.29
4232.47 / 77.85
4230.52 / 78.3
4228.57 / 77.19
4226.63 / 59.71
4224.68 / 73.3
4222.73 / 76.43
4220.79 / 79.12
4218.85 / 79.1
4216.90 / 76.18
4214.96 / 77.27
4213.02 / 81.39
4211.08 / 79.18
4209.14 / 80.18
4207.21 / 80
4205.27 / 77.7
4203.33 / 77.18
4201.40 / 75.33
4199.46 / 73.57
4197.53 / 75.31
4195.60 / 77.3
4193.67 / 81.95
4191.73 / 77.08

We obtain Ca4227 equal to 0.5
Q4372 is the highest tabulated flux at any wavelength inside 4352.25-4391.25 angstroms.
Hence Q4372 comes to 80.91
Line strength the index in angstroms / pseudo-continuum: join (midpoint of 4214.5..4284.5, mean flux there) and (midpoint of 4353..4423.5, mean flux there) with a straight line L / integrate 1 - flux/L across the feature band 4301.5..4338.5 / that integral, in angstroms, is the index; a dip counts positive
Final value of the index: 2.3 angstroms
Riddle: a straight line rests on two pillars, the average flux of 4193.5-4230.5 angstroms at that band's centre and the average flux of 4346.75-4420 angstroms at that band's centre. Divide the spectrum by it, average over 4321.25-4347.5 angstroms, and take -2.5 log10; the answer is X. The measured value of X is 0.13 mag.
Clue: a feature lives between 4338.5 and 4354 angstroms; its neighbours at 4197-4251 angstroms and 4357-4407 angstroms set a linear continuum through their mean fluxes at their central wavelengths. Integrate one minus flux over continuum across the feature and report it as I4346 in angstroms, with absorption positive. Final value 2.36 angstroms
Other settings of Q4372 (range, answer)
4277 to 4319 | 79.42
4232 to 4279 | 80.69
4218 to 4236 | 79.12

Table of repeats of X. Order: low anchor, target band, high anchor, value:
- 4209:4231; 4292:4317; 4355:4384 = 0.12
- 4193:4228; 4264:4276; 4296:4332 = -0.02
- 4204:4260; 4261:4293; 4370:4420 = 0.02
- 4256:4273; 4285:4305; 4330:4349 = 0.04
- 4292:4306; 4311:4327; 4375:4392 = -0.05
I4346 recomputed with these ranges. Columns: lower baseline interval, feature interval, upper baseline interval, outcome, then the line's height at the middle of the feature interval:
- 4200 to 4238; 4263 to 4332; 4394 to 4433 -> 3.4 angstroms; 76.8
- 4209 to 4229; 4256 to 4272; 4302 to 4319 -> -0.8 angstroms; 73.2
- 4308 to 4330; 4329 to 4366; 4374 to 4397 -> 1.7 angstroms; 74.9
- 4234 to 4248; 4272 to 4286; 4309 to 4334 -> 0.0 angstroms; 75.3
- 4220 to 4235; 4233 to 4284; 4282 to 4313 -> -2.6 angstroms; 72.5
